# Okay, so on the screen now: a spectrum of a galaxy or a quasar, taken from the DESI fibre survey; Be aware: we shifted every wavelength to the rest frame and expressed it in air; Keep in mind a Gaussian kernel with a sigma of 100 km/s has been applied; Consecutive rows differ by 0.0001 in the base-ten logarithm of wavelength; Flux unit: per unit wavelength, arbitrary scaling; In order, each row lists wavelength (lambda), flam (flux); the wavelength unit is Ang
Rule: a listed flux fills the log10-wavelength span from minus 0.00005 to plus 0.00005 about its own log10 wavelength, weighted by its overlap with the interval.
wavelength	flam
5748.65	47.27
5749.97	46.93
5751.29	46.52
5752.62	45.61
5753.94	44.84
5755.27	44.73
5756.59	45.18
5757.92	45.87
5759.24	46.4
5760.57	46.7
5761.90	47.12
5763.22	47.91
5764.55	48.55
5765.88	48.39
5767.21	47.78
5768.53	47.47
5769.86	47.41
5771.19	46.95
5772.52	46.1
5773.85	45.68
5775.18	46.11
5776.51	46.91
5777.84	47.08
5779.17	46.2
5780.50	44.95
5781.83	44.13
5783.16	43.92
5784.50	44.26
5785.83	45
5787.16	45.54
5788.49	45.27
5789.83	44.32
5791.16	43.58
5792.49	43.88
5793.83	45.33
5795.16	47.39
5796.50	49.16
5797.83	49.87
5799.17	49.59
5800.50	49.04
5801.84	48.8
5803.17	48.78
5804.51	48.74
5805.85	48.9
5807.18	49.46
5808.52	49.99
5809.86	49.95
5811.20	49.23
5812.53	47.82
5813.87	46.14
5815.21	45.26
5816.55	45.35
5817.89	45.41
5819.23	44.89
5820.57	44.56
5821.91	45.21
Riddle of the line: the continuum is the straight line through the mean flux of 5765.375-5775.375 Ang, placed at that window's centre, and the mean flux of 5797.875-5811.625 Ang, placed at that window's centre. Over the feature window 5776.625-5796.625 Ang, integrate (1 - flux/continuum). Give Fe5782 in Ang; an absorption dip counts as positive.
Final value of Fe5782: 1.2 Ang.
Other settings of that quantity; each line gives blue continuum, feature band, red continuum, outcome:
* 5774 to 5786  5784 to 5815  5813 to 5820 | -1.3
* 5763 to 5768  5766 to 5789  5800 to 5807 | 1.1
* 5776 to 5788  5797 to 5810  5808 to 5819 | -0.7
